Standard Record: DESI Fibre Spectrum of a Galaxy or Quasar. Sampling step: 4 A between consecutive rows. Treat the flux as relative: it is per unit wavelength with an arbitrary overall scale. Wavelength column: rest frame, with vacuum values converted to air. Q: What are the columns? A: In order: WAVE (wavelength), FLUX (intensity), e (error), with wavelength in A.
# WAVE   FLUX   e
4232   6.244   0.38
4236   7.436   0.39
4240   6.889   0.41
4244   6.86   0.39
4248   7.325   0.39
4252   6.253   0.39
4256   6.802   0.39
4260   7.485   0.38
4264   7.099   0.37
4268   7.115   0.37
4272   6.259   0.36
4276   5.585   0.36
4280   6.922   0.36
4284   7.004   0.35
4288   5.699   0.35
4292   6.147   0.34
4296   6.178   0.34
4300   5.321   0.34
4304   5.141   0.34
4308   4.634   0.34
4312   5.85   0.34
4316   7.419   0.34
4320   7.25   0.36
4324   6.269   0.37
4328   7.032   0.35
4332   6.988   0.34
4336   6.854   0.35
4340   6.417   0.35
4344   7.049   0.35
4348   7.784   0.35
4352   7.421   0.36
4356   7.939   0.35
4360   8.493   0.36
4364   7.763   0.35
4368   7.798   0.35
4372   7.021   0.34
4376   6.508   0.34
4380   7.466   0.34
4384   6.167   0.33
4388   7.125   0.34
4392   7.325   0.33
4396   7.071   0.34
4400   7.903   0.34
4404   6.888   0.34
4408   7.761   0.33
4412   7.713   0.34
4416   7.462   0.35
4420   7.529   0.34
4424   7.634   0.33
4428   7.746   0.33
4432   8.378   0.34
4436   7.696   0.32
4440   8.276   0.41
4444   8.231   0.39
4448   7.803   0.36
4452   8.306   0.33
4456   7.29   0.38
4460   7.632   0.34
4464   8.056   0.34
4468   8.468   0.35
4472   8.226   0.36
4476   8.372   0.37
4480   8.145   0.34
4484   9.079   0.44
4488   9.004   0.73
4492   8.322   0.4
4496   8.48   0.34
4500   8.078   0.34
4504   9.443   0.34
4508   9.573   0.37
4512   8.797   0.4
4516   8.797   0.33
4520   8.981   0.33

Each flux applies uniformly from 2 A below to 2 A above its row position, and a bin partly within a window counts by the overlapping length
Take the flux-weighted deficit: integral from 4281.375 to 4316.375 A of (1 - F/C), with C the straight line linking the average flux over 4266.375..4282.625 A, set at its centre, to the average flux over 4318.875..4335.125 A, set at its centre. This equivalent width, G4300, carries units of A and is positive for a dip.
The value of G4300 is 4.1 A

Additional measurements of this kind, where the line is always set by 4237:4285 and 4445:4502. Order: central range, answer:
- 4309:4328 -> 1.5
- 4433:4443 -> -0.1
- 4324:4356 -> 1.1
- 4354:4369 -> -1.1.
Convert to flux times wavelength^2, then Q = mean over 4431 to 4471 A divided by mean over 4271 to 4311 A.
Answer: 1.47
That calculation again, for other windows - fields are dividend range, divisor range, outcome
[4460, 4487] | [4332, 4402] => 1.20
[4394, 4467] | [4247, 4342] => 1.28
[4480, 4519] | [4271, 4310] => 1.65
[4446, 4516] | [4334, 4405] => 1.22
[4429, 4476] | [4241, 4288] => 1.30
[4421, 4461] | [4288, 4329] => 1.38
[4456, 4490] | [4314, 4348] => 1.27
